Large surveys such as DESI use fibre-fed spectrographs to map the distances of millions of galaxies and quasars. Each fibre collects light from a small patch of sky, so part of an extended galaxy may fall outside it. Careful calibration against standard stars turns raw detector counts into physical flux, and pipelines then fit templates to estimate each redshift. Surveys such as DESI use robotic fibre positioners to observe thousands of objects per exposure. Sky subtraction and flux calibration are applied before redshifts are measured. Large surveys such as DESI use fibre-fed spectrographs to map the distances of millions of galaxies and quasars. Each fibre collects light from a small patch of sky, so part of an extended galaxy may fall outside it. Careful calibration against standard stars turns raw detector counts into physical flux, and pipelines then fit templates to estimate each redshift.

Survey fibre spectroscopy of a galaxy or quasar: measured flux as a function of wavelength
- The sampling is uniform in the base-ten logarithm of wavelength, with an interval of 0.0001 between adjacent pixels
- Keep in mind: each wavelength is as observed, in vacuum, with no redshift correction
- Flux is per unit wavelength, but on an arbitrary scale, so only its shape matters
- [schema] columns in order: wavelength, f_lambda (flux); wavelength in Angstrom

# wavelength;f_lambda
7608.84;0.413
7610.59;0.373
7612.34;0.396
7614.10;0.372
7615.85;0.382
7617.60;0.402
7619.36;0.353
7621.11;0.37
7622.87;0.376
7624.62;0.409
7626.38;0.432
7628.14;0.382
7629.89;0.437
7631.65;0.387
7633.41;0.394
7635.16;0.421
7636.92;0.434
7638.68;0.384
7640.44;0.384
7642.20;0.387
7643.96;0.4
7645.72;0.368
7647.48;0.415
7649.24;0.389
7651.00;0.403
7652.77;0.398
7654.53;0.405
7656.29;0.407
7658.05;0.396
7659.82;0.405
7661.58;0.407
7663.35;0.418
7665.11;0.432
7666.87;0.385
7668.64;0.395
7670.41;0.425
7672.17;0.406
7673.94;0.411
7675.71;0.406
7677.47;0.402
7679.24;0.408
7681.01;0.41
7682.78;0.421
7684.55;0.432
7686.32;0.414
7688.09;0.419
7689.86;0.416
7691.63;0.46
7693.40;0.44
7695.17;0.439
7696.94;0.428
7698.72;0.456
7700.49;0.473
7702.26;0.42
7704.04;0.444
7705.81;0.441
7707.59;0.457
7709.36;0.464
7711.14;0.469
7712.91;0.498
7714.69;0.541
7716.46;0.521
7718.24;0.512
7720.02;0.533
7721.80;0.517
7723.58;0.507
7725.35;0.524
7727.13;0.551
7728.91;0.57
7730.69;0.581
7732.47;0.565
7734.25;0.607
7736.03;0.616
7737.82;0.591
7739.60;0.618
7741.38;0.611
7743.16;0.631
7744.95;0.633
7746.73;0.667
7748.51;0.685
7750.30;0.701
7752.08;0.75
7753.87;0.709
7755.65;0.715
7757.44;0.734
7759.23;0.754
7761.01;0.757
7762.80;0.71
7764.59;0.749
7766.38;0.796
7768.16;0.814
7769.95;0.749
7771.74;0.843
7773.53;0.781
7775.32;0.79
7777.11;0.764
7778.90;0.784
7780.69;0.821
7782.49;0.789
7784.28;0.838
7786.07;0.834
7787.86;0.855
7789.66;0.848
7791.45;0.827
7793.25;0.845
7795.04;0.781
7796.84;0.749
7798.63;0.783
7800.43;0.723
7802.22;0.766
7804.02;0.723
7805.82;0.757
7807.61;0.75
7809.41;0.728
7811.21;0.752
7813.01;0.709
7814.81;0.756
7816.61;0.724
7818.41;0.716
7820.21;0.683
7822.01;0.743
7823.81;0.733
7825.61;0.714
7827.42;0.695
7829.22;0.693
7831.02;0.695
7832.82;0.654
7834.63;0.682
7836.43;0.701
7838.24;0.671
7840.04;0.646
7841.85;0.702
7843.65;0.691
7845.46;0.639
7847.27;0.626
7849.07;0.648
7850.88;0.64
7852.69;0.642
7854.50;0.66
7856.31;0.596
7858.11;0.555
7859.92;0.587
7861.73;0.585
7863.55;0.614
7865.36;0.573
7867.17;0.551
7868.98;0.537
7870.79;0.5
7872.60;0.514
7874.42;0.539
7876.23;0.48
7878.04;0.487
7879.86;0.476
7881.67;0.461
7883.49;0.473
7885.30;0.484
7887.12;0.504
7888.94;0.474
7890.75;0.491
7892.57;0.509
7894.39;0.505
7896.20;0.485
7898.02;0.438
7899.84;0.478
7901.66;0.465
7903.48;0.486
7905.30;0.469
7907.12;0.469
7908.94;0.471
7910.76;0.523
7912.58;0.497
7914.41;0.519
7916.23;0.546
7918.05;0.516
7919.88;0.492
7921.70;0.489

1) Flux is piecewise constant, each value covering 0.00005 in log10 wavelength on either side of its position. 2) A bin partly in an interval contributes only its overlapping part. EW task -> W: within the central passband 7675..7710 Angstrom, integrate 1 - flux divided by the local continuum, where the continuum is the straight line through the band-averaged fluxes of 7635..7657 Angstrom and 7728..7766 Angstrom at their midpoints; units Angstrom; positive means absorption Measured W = 6.0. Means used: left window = 0.399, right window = 0.666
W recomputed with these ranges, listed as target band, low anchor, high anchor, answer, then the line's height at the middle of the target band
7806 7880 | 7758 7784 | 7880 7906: -4.8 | 0.603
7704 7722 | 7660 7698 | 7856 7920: -2.5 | 0.433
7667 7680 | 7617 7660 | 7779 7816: 2.0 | 0.482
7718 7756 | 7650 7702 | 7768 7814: 0.3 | 0.612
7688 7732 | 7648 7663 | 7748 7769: 7.3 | 0.581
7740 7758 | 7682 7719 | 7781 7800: -0.9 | 0.648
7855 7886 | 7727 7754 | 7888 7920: -0.7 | 0.519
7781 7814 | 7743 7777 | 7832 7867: -4.1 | 0.695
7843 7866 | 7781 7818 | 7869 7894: -1.3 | 0.587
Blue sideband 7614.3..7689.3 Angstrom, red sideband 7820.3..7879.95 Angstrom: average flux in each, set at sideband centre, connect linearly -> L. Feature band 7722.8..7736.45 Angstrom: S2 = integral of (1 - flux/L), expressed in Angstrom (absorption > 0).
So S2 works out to -2.1 Angstrom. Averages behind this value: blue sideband 0.402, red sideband 0.623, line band 0.564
